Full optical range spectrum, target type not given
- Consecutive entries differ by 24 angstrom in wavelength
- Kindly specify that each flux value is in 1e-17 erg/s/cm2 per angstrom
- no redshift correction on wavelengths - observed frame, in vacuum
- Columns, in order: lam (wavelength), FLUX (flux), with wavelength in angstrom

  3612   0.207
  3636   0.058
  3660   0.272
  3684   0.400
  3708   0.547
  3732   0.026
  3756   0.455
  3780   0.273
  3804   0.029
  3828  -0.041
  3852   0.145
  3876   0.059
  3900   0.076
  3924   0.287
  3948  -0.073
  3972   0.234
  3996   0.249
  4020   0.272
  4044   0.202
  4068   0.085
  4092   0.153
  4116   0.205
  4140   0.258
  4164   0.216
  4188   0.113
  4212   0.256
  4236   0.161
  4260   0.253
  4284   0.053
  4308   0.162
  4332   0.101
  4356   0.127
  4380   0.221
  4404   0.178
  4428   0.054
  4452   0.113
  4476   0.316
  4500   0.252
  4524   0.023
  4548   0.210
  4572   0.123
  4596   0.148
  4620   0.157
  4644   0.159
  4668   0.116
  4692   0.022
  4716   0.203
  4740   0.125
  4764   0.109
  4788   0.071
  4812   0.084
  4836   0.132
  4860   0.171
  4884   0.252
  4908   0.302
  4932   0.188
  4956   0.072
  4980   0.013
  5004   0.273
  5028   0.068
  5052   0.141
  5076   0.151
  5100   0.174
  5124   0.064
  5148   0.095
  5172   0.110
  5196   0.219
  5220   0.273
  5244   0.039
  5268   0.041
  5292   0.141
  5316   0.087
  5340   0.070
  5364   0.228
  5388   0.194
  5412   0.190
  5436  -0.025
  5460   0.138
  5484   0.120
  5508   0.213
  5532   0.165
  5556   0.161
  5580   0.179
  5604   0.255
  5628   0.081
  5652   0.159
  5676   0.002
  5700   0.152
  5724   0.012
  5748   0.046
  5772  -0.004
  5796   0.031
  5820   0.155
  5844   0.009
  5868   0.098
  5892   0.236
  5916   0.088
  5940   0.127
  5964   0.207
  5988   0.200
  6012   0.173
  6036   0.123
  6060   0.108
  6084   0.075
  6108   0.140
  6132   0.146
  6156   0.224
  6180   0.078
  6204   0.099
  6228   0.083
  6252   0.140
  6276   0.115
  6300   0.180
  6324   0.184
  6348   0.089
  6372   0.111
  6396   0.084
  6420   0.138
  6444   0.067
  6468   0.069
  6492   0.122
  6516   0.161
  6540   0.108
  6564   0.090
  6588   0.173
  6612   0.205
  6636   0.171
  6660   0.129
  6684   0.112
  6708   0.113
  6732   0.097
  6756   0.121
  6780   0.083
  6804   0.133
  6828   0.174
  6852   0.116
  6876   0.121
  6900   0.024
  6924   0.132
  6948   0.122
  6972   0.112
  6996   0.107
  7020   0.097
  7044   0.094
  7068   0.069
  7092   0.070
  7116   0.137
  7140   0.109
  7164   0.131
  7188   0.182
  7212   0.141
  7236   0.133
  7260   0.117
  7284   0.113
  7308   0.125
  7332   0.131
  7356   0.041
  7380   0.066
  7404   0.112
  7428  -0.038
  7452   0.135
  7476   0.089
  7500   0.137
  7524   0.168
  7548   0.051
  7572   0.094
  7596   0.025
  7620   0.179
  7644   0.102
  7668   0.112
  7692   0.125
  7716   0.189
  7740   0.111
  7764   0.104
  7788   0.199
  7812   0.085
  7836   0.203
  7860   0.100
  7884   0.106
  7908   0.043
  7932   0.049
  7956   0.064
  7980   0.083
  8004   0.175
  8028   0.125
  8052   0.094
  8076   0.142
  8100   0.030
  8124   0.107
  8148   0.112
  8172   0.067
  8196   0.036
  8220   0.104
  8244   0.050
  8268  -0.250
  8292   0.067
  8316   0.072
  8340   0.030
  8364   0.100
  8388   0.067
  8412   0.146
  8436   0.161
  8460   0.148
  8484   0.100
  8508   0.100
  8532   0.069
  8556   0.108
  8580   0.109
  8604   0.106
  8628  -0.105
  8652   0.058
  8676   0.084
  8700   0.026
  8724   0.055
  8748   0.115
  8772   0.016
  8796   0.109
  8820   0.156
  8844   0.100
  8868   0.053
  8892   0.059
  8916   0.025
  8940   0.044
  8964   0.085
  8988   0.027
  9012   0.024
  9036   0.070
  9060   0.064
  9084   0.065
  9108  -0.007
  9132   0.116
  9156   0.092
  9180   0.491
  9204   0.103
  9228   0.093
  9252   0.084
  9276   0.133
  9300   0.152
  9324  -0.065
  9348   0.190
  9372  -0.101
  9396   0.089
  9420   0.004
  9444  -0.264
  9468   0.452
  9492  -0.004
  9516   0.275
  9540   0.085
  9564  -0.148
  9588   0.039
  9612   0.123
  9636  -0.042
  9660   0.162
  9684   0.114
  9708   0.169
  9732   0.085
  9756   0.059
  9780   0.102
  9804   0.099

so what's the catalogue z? 1.462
